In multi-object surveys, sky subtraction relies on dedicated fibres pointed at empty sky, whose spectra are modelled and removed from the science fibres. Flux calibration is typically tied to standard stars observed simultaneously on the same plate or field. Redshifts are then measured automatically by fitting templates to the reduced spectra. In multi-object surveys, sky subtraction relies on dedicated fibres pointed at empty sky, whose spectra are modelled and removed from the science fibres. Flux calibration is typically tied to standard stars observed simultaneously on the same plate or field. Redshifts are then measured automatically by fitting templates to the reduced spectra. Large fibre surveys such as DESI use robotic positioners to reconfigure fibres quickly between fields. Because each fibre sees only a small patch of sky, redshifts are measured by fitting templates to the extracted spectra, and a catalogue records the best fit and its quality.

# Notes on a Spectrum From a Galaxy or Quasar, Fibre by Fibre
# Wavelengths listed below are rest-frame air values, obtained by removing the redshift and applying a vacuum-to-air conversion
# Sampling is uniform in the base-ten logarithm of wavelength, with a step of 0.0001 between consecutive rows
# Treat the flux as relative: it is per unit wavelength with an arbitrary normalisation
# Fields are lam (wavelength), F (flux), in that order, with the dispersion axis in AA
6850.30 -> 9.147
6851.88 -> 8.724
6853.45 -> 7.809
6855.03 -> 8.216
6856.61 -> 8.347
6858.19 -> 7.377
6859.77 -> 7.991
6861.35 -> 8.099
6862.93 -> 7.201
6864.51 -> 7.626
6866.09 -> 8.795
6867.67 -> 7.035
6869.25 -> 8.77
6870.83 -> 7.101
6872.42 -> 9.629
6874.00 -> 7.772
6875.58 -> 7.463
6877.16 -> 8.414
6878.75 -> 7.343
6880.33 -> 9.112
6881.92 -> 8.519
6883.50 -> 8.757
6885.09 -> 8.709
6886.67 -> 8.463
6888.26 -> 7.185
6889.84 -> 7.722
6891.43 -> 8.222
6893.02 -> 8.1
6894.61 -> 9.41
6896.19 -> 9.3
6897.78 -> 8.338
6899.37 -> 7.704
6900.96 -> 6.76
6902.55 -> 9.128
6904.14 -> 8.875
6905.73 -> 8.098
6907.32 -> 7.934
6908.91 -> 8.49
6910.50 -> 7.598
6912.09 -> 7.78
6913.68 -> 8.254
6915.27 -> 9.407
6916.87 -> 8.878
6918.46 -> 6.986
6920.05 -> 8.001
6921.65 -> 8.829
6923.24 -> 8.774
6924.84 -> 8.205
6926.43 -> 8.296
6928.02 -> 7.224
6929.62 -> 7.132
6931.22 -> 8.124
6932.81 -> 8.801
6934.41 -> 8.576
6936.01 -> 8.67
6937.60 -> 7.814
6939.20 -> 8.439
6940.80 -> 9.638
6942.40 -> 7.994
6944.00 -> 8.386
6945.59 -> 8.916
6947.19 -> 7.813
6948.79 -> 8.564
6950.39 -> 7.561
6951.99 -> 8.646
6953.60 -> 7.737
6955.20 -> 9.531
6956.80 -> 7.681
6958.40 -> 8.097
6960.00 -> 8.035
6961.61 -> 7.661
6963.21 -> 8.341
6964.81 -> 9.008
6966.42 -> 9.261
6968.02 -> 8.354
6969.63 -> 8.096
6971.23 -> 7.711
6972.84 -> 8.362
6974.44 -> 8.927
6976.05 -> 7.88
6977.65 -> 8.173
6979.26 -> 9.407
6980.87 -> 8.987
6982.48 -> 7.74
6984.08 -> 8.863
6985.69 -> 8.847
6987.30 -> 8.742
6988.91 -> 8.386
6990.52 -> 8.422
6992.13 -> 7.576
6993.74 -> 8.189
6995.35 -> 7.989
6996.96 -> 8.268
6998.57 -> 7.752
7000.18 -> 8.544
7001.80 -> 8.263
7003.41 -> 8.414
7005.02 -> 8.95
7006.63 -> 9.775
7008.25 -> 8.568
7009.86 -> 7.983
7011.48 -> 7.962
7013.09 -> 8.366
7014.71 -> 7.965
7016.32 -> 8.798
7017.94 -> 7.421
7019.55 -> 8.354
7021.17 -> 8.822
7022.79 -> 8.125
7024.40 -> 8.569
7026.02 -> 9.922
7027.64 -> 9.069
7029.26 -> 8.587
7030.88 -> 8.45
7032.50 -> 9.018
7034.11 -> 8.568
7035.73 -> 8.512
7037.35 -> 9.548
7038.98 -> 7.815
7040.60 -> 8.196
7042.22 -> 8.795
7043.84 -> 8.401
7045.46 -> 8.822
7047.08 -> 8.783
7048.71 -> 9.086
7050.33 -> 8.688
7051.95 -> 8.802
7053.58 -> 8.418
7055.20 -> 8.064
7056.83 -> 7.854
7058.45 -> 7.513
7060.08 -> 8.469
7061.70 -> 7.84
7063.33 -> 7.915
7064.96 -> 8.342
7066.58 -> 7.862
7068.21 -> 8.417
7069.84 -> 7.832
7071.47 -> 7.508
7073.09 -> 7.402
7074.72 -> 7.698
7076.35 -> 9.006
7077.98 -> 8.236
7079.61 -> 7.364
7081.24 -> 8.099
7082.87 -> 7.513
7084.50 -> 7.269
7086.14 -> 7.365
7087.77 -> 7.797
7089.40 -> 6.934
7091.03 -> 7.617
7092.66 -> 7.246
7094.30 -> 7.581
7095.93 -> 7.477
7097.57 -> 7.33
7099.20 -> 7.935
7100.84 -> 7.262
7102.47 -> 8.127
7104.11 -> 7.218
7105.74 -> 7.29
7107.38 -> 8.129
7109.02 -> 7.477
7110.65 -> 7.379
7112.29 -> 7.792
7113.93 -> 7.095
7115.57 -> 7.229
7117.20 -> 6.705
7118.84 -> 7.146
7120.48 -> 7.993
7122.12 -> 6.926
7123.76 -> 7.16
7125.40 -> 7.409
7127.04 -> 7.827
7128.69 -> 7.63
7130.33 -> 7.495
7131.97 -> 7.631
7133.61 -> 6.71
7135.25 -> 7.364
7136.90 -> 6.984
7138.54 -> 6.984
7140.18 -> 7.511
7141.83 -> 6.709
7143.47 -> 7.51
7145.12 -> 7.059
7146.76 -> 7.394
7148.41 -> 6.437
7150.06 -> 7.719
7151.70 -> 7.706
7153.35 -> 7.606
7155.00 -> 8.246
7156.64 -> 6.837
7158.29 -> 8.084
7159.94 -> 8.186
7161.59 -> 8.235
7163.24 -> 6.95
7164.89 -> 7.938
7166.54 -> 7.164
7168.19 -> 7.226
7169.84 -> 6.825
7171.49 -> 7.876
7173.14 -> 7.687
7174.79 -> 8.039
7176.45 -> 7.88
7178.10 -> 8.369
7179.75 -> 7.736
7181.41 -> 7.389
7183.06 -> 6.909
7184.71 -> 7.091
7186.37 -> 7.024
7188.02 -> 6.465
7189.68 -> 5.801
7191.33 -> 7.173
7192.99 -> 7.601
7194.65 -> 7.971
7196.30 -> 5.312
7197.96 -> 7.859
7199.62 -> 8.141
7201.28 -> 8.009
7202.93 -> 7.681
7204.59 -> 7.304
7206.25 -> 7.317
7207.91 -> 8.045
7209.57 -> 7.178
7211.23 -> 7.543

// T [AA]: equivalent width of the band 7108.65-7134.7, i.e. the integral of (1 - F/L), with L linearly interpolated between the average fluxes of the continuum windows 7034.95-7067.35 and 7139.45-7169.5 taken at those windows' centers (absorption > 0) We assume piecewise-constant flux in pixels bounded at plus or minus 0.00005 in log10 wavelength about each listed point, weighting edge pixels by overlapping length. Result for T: 1.4 AA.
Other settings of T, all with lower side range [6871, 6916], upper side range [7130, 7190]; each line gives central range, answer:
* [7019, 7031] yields -1.4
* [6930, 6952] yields -0.7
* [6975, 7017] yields -2.5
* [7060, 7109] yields -0.5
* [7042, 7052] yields -1.3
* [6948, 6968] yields -0.7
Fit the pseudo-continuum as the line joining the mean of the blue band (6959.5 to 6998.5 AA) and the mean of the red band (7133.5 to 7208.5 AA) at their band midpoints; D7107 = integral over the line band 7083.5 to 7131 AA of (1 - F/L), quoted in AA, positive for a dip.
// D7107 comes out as 1.71 AA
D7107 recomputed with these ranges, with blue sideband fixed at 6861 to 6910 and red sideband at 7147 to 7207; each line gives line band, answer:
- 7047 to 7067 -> -1.34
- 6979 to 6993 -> -1.03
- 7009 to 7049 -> -3.73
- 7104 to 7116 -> 0.22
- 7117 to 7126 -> 0.39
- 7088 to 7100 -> 0.30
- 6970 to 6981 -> -0.67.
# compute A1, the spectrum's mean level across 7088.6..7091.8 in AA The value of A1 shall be 7.28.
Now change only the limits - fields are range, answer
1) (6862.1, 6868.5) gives 7.68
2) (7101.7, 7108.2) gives 7.68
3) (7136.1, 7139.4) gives 7.01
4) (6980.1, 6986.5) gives 8.61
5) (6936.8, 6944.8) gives 8.46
